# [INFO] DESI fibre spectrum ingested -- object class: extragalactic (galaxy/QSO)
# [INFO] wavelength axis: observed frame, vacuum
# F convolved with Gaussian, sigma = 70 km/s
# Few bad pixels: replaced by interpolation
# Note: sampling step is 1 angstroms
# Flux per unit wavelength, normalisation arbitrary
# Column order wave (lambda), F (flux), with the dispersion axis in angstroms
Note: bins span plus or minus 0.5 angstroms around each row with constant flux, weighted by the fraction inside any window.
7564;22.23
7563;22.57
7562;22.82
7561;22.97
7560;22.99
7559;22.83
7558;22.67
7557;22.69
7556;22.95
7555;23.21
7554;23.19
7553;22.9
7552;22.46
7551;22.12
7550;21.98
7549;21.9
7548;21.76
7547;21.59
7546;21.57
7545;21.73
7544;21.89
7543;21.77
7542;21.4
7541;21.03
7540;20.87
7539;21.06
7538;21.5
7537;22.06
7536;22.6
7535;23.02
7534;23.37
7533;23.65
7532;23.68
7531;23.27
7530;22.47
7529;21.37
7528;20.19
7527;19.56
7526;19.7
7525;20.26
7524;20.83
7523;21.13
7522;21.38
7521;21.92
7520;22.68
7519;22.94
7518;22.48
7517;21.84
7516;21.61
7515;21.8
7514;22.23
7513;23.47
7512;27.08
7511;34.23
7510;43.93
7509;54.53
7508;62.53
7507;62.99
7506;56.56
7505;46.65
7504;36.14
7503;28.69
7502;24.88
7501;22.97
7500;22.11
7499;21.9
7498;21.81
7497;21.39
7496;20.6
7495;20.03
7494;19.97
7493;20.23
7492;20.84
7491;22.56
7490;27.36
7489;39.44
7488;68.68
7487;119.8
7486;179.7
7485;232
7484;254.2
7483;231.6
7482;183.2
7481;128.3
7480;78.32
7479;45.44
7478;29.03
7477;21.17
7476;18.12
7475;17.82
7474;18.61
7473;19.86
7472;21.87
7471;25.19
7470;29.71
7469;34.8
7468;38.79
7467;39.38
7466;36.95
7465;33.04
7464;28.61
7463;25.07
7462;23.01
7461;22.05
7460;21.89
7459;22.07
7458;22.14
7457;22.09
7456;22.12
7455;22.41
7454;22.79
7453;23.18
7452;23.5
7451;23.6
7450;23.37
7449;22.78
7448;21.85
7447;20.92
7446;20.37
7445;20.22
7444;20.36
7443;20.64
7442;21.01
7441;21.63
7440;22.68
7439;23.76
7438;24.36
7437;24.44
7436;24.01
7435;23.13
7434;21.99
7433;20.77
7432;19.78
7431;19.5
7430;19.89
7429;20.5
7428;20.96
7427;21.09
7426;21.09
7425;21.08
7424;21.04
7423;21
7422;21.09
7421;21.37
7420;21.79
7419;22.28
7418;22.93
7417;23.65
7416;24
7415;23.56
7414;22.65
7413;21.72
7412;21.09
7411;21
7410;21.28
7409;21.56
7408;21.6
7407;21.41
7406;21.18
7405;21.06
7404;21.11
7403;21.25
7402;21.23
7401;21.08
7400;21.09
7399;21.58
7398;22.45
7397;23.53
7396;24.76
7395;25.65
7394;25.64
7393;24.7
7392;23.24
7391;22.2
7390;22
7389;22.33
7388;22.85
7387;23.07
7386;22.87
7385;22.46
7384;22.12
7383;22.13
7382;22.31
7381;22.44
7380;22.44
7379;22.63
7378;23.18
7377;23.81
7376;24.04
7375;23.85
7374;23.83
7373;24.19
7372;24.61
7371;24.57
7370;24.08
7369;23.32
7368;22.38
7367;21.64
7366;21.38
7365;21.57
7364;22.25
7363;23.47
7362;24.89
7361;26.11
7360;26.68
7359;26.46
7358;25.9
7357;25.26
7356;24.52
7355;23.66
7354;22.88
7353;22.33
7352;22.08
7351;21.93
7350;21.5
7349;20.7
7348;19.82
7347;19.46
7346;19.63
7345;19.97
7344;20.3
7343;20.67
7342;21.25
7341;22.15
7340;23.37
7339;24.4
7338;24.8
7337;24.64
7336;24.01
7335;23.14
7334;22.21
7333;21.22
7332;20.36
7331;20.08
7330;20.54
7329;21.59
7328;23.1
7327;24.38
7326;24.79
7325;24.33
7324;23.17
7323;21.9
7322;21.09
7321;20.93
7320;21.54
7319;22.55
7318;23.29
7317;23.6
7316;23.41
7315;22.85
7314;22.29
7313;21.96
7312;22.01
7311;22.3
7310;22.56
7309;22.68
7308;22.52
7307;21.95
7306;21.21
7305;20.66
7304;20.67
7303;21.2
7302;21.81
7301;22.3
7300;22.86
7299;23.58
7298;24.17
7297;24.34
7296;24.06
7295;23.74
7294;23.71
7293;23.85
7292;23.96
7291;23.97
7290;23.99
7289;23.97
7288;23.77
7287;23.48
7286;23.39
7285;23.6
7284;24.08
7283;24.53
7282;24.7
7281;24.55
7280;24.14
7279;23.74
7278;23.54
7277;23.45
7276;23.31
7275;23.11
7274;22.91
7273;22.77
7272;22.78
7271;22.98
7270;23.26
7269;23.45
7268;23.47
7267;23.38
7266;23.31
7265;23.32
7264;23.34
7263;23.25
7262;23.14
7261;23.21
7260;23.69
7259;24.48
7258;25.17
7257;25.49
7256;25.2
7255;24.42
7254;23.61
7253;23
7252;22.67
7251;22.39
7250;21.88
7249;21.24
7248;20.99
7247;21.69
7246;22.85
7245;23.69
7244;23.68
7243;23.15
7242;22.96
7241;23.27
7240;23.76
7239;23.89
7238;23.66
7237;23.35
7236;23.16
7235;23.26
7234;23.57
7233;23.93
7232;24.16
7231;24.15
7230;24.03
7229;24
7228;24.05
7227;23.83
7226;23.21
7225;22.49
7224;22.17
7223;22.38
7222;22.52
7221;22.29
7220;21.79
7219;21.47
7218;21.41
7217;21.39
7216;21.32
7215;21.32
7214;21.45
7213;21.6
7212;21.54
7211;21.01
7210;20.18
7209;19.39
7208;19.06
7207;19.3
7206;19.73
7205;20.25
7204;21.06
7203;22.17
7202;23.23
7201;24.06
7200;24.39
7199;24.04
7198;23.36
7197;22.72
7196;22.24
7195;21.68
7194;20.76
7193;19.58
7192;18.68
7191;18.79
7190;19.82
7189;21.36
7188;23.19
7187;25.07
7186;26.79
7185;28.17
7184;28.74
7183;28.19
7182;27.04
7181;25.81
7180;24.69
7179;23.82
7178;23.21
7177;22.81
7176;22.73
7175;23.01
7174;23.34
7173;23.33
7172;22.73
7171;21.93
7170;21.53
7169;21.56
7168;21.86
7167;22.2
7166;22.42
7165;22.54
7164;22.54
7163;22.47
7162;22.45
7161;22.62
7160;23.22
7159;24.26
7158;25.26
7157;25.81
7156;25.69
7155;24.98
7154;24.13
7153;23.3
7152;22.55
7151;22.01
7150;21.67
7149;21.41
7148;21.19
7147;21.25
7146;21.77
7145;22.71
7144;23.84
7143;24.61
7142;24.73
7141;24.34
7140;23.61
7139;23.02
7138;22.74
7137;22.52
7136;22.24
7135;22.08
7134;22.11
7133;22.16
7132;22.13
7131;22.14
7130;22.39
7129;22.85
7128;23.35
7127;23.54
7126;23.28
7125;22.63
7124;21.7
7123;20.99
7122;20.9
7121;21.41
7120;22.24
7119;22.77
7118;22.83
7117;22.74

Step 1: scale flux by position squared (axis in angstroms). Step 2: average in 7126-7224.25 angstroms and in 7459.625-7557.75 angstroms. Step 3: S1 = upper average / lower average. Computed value 1.9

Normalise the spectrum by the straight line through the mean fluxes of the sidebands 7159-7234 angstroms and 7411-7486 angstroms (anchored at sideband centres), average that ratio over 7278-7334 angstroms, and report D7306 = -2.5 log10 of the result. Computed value 0.26 mag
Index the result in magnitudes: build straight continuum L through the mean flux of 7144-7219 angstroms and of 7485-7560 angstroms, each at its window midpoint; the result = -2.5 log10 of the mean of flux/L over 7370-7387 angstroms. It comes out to 0.177 mag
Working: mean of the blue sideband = 22.6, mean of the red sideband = 30.8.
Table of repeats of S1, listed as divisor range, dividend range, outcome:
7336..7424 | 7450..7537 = 1.86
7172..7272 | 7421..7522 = 1.79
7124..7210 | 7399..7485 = 1.58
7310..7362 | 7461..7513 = 2.46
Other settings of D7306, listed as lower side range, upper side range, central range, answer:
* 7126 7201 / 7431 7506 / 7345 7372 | 0.46 mag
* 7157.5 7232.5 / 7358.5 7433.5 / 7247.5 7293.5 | -0.04 mag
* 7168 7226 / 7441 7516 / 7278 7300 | 0.22 mag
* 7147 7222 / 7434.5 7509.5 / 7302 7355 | 0.44 mag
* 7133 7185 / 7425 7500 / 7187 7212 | 0.20 mag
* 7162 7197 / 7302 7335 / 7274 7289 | -0.07 mag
